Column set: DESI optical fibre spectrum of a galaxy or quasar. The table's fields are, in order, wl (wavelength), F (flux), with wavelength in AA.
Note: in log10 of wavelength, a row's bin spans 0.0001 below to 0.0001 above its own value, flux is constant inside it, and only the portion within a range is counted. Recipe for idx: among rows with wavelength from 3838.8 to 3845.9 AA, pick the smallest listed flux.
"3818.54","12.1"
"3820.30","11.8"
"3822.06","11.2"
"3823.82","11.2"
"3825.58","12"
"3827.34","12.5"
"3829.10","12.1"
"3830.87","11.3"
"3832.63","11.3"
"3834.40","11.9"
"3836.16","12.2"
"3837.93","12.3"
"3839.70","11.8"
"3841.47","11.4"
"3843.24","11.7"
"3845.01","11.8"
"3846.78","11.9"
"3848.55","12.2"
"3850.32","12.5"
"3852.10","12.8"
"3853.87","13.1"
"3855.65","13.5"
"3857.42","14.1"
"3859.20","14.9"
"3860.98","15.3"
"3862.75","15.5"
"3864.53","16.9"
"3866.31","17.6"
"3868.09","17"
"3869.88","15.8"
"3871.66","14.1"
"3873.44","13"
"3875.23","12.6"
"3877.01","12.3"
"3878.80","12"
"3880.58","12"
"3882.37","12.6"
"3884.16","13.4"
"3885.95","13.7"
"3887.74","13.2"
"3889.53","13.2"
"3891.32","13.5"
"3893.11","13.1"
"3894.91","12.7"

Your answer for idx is 11.4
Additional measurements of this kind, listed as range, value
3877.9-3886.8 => 12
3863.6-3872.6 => 14.1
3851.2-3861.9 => 12.8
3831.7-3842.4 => 11.3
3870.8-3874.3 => 13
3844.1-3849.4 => 11.8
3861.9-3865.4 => 15.5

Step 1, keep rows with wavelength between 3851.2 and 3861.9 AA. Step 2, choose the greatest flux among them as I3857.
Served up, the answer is 15.3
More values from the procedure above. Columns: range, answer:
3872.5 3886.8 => 13.7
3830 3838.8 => 12.3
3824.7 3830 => 12.5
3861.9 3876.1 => 17.6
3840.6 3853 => 12.8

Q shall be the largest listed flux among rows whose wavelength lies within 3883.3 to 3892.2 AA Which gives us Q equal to 13.7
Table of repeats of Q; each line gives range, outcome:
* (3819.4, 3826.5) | 12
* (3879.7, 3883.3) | 12.6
